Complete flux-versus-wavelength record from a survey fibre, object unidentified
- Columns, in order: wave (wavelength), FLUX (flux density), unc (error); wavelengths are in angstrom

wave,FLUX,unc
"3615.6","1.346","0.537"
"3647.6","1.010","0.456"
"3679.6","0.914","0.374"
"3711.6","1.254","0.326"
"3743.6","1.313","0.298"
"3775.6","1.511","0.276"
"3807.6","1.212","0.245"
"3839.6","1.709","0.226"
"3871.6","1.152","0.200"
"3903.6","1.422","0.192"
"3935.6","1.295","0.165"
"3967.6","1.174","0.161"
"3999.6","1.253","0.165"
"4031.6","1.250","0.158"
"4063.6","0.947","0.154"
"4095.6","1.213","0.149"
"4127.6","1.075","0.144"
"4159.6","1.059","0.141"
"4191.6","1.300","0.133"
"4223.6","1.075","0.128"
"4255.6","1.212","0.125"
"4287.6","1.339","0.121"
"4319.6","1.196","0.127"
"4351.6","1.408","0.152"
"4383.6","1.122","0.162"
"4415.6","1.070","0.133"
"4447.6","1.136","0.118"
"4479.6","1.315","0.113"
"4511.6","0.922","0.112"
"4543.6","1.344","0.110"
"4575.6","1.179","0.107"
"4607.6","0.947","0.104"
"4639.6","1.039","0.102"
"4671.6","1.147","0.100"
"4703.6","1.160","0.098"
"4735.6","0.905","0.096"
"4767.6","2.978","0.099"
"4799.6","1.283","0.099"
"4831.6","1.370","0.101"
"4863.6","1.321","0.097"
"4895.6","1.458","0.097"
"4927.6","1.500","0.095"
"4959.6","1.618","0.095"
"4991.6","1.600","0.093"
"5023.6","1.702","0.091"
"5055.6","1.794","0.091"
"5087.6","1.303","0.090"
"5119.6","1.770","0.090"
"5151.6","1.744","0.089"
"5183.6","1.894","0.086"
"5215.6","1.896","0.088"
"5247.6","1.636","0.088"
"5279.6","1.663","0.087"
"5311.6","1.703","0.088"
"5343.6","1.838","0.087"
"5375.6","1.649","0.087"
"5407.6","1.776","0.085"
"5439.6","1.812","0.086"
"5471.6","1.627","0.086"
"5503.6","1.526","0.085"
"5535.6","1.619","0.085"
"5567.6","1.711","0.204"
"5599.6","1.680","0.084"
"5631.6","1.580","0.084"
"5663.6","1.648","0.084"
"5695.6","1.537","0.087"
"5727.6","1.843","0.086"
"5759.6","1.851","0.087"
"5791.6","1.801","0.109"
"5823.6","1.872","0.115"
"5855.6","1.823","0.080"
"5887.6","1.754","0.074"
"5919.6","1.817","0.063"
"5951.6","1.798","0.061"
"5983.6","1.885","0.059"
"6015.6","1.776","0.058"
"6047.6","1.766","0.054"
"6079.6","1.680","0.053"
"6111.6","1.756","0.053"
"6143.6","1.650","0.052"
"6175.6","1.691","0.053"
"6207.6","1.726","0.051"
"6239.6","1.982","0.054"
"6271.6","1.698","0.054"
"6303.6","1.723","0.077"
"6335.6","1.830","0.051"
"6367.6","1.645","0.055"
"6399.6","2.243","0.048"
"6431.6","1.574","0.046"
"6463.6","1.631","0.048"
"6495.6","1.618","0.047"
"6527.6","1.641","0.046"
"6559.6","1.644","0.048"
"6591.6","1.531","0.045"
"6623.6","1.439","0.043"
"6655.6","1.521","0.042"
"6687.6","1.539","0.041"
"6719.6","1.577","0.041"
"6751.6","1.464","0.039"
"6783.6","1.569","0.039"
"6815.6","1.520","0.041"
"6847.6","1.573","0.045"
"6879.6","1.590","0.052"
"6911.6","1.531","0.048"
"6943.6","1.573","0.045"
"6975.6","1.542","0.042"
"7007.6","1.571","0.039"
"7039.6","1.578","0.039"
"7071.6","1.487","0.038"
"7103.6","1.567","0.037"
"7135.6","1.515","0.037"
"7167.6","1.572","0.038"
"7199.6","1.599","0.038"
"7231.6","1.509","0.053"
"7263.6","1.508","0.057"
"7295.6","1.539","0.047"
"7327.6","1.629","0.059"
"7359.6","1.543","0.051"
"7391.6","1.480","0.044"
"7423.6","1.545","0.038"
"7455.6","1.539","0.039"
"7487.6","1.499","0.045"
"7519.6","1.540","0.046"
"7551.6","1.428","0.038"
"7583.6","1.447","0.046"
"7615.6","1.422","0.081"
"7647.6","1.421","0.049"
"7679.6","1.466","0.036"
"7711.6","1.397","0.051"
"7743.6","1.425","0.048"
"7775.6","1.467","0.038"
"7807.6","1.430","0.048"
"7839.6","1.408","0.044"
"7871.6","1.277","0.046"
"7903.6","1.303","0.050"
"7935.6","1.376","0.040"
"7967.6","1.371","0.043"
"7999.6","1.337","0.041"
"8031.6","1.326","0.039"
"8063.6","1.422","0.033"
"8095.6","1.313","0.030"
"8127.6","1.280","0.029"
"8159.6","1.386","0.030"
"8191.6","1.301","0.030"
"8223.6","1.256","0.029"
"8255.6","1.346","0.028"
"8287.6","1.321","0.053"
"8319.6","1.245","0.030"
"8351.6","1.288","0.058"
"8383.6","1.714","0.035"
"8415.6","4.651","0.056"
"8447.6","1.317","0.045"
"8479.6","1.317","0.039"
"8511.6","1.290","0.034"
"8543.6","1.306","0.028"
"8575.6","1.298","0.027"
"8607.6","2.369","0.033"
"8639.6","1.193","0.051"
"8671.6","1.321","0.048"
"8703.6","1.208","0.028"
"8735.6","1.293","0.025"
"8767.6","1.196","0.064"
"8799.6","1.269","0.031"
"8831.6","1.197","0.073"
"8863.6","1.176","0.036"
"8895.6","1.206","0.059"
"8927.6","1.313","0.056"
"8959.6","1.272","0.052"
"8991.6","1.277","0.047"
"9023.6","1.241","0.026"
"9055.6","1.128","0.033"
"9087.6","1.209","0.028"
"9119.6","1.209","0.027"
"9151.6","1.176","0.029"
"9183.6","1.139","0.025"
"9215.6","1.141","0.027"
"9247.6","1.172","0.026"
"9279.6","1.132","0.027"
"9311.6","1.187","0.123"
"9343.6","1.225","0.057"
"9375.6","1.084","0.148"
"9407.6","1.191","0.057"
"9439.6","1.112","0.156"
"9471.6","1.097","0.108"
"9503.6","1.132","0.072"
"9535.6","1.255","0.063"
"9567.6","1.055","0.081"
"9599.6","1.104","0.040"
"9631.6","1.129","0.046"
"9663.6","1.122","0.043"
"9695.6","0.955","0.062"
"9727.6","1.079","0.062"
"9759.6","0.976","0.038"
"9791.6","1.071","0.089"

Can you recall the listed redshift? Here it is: 0.280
